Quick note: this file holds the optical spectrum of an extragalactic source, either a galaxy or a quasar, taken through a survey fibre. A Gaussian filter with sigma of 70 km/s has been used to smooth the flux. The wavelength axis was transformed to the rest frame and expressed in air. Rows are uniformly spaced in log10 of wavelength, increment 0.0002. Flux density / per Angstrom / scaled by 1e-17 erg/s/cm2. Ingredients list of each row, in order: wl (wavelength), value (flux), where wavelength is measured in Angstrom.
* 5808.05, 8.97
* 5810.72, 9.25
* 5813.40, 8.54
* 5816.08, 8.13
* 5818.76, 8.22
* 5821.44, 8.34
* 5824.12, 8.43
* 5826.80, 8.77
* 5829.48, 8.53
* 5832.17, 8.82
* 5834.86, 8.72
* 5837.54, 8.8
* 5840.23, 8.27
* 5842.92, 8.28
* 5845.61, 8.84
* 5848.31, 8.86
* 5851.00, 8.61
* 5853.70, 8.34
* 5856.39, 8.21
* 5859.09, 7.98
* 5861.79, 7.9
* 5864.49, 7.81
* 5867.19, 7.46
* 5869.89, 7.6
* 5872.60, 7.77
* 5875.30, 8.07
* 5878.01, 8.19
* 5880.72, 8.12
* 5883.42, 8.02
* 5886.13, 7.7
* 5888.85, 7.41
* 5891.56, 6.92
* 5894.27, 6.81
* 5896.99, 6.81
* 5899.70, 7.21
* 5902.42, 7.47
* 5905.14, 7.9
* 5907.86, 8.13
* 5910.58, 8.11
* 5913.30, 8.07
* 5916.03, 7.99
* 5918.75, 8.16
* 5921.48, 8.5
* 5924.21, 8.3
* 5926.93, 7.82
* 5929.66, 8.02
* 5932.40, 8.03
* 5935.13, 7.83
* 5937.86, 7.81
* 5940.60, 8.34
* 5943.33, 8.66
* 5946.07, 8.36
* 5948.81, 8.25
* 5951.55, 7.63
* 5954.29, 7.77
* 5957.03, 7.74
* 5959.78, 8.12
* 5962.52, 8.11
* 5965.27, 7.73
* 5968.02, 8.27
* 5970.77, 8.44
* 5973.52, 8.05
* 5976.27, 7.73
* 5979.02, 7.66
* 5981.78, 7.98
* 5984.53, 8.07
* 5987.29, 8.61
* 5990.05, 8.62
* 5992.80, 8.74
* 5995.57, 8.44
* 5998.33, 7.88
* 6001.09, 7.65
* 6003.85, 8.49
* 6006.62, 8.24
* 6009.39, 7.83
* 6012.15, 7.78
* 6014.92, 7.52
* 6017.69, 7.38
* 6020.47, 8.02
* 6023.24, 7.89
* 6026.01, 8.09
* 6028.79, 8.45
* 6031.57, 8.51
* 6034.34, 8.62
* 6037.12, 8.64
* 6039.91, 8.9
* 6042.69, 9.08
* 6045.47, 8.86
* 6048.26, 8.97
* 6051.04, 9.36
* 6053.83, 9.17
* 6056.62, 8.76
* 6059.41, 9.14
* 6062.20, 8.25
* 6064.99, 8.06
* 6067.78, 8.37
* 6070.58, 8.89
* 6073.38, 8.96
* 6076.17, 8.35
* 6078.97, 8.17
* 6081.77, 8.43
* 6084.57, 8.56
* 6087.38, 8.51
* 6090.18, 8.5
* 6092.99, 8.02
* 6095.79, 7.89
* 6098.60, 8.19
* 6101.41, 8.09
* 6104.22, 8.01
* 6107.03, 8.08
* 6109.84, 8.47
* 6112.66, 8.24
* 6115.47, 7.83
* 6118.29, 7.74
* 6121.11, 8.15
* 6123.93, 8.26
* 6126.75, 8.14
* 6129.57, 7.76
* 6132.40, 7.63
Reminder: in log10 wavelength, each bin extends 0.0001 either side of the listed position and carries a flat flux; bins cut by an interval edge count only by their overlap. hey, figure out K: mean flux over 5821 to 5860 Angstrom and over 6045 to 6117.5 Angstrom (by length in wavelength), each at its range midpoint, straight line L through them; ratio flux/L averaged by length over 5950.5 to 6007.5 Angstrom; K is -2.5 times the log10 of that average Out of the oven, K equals 0.05 mag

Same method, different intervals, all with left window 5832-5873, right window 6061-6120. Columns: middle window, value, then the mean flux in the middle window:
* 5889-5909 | 0.13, 7.32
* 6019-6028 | 0.03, 8.02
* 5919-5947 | 0.01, 8.16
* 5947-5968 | 0.04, 7.94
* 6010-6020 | 0.09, 7.62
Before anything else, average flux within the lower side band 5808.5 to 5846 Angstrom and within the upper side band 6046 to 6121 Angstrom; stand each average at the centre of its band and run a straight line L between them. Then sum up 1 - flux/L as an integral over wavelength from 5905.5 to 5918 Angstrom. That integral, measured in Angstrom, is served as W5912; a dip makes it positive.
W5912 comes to 0.7 Angstrom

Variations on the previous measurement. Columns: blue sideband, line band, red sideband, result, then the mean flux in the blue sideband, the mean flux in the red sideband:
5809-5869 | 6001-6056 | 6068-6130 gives -0.7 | 8.41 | 8.25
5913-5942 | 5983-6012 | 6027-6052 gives 1.0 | 8.08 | 8.8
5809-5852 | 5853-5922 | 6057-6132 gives 6.0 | 8.59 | 8.27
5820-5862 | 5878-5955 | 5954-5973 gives 3.2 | 8.5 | 8.04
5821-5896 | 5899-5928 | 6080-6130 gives 0.5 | 8.12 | 8.17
